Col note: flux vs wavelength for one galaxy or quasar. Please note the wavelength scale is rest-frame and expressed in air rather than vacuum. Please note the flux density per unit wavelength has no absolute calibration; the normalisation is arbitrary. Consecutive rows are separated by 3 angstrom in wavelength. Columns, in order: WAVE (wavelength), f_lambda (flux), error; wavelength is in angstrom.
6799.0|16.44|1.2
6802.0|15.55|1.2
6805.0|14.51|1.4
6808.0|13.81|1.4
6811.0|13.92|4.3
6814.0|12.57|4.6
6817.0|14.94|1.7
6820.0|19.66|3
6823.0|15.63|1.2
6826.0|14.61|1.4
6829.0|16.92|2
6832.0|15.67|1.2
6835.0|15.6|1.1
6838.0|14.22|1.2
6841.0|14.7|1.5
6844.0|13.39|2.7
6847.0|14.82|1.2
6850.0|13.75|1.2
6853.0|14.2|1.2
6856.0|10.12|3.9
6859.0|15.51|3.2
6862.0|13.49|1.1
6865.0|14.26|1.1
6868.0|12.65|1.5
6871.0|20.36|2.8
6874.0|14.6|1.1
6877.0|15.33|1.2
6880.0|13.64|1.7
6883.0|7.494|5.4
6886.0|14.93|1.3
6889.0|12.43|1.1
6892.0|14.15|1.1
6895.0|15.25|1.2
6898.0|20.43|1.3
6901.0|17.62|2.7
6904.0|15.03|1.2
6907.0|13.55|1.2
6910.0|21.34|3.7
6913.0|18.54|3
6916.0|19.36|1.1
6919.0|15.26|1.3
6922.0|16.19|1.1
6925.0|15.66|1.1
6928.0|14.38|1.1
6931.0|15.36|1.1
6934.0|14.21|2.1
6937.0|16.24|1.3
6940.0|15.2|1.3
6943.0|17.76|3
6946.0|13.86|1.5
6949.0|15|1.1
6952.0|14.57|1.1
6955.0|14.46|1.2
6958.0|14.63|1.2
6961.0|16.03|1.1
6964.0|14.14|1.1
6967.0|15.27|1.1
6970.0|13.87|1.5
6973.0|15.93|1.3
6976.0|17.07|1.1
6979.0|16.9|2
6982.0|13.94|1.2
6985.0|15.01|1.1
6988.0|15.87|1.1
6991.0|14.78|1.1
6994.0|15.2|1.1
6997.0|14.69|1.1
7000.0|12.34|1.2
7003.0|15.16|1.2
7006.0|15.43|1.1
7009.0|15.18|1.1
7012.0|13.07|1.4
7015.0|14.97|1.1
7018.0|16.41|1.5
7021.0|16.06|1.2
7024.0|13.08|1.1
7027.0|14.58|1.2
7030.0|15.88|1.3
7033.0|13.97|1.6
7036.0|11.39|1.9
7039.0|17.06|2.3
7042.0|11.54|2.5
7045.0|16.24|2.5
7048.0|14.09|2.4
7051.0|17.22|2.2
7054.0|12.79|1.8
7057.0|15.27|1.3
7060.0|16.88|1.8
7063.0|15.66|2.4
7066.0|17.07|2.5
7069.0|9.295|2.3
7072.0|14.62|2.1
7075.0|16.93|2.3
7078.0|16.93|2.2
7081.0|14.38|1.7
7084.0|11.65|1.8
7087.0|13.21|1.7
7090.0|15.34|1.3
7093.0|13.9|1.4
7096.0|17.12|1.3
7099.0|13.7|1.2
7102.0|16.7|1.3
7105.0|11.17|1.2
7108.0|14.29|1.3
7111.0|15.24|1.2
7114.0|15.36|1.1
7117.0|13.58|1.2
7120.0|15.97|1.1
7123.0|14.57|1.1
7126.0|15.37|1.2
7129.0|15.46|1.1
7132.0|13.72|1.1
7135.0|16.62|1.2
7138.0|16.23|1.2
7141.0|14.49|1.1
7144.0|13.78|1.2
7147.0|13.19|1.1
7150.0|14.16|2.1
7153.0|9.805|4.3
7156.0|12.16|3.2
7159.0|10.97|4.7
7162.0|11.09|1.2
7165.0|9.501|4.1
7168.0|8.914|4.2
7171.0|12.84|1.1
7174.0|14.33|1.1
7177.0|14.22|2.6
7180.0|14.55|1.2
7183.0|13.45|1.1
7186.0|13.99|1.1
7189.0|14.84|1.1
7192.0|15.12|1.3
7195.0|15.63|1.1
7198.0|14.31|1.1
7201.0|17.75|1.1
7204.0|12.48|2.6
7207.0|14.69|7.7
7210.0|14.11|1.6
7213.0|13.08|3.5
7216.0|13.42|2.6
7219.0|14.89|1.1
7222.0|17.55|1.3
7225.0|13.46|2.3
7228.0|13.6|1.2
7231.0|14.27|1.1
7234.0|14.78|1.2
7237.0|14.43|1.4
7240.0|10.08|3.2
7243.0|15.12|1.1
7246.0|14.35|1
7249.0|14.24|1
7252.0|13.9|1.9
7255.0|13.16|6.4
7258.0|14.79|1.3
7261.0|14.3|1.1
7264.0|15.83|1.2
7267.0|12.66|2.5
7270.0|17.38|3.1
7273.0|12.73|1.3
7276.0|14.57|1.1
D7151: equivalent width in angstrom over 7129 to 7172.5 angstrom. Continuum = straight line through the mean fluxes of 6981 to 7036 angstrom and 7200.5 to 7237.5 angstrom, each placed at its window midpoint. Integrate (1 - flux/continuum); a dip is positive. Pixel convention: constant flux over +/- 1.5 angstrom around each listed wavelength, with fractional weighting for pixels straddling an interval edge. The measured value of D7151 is 5.2 angstrom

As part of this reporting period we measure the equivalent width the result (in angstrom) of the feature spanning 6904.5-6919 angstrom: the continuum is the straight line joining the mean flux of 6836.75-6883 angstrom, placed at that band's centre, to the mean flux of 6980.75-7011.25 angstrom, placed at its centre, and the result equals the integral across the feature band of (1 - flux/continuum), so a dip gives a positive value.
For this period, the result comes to -3.4 angstrom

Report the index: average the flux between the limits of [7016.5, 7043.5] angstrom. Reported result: 14.4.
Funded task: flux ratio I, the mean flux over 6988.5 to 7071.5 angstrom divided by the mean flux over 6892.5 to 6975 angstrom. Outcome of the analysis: 0.9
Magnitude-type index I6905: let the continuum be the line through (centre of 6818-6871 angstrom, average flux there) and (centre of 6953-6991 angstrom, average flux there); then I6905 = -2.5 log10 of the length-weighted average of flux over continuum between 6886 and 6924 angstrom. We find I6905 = -0.10 mag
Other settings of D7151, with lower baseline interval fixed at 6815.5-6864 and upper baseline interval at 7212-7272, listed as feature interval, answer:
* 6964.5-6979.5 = -1.01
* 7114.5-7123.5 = -0.23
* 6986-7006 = -0.18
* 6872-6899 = 0.93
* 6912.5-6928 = -2.04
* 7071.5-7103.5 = -1.08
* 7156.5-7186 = 4.24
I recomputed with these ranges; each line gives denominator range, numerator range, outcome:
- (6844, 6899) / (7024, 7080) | 1.04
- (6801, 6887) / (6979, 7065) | 1.02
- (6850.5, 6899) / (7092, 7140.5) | 1.05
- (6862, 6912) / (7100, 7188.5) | 0.90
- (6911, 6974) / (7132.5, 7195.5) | 0.85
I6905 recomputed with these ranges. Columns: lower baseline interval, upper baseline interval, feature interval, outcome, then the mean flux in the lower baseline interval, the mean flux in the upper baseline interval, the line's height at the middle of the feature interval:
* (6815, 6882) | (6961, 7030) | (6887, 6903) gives -0.07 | 14.8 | 15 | 14.9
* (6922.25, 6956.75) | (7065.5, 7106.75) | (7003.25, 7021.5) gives -0.03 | 15.2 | 14.4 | 14.8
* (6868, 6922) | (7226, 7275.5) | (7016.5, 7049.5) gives 0.04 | 15.8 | 14.1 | 15.1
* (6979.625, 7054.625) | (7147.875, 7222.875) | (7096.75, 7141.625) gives -0.07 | 14.7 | 13.5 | 14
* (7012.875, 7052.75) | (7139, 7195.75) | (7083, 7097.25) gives -0.02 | 14.8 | 13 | 14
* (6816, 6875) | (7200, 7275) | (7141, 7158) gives 0.13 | 15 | 14.3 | 14.4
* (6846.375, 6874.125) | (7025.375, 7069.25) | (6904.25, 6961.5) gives -0.10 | 14.4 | 14.7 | 14.5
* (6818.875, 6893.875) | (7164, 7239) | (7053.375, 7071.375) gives -0.03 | 14.5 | 14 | 14.2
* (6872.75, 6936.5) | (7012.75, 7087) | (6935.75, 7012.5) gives 0.00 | 15.5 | 14.7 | 15.1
